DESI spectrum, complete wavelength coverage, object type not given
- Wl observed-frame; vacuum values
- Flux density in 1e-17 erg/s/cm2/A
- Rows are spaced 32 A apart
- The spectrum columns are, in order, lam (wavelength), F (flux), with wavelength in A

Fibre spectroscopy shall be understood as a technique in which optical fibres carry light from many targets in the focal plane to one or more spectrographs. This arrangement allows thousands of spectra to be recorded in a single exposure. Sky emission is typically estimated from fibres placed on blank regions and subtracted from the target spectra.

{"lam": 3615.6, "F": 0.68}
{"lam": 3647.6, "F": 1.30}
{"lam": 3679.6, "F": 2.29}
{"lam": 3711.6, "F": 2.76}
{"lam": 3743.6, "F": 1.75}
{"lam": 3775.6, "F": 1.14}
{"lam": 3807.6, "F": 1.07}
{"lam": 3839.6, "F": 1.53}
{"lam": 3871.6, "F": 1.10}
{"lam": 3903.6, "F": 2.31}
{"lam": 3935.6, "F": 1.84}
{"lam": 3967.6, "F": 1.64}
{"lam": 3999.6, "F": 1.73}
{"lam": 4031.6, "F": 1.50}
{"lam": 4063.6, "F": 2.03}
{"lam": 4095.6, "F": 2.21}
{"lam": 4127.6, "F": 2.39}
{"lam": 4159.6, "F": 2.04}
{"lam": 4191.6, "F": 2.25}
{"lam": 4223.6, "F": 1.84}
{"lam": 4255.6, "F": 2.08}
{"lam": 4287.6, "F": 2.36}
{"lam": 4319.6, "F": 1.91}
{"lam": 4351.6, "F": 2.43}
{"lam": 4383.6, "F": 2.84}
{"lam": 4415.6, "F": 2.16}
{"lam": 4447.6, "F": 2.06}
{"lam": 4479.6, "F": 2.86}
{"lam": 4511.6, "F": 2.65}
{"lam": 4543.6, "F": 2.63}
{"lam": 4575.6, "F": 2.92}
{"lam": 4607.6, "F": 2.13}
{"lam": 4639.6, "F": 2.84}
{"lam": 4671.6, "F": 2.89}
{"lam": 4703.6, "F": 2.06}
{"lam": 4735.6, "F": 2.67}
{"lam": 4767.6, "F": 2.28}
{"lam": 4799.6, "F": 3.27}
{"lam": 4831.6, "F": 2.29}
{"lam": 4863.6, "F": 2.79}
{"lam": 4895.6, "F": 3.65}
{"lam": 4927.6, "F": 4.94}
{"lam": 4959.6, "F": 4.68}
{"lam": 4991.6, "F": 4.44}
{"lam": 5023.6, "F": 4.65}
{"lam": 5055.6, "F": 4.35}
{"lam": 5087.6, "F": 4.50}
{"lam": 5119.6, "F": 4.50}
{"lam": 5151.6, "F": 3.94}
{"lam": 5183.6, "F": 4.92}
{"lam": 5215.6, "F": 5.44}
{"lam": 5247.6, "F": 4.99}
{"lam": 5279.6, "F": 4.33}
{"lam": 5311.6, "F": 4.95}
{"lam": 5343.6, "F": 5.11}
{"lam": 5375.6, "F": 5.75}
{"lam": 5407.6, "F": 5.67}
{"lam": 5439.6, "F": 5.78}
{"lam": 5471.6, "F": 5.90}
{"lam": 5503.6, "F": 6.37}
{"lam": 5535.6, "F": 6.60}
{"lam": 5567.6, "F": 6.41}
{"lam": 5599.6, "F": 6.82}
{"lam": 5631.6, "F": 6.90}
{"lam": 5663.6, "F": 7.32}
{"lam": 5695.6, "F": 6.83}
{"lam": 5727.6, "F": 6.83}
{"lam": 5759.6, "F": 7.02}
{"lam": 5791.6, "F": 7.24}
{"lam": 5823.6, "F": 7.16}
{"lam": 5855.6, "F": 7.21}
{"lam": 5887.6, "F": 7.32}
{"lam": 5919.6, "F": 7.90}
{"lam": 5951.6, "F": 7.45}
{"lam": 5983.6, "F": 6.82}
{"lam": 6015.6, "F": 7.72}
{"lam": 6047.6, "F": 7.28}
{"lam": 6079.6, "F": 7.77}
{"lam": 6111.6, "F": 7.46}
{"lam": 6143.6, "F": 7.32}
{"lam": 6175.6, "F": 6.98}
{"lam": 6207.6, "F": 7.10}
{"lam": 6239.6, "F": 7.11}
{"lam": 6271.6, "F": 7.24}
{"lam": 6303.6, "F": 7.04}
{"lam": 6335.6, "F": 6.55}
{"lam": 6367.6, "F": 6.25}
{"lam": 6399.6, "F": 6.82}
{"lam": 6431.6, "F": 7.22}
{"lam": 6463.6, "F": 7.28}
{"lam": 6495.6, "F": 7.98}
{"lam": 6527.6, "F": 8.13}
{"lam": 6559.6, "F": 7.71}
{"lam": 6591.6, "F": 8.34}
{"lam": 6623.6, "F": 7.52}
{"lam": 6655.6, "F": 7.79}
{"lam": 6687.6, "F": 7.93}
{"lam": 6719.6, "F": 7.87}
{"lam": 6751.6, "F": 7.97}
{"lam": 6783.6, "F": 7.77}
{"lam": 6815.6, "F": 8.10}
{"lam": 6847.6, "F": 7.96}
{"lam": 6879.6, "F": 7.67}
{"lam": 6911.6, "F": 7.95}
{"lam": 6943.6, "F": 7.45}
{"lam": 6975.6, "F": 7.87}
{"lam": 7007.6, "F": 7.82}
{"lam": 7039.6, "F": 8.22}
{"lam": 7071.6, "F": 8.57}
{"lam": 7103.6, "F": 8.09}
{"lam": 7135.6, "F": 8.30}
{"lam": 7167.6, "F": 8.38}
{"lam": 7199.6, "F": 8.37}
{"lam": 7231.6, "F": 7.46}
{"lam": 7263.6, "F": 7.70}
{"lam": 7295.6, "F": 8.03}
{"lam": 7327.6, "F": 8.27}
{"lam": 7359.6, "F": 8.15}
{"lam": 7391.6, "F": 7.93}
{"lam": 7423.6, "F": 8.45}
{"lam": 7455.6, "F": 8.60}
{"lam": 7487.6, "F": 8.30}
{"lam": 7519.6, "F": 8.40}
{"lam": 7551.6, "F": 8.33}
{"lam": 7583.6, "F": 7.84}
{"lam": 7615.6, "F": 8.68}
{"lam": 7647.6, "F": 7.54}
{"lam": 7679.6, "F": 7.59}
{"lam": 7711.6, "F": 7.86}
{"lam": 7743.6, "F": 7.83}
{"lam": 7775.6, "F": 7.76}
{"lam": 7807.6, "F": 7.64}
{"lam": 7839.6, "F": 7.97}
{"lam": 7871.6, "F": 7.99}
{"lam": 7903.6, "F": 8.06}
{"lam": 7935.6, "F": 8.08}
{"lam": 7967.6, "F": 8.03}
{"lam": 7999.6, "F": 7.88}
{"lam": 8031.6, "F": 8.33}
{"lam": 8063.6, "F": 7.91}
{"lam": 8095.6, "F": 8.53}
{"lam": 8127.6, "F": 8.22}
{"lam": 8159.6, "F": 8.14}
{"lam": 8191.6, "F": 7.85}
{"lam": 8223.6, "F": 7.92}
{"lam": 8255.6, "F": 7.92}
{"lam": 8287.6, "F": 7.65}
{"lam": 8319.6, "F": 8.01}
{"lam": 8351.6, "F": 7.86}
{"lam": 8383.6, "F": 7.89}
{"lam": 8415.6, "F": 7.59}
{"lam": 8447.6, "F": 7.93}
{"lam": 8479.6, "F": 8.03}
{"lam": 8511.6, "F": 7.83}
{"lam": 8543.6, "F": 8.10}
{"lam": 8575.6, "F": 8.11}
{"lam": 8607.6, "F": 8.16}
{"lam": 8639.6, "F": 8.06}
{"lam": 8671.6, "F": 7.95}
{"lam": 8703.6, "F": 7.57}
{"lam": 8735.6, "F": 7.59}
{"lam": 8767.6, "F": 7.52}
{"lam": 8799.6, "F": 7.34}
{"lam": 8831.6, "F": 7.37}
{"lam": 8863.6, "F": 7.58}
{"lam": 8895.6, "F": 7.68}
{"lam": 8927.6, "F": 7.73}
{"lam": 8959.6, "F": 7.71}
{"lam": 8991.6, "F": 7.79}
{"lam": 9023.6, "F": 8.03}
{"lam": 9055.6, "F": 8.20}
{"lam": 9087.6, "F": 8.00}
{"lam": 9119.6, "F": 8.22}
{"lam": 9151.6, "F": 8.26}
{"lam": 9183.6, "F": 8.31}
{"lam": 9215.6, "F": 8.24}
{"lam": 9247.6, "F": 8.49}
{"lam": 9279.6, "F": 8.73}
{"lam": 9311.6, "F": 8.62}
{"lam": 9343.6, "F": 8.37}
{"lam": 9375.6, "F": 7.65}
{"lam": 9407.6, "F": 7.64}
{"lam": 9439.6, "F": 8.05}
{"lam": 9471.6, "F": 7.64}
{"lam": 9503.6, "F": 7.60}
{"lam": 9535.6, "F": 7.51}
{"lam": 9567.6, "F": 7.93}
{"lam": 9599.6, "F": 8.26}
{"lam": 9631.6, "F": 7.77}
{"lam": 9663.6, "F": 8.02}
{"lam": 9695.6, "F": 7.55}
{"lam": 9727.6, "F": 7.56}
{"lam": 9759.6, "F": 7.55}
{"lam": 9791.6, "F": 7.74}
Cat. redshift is 0.229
